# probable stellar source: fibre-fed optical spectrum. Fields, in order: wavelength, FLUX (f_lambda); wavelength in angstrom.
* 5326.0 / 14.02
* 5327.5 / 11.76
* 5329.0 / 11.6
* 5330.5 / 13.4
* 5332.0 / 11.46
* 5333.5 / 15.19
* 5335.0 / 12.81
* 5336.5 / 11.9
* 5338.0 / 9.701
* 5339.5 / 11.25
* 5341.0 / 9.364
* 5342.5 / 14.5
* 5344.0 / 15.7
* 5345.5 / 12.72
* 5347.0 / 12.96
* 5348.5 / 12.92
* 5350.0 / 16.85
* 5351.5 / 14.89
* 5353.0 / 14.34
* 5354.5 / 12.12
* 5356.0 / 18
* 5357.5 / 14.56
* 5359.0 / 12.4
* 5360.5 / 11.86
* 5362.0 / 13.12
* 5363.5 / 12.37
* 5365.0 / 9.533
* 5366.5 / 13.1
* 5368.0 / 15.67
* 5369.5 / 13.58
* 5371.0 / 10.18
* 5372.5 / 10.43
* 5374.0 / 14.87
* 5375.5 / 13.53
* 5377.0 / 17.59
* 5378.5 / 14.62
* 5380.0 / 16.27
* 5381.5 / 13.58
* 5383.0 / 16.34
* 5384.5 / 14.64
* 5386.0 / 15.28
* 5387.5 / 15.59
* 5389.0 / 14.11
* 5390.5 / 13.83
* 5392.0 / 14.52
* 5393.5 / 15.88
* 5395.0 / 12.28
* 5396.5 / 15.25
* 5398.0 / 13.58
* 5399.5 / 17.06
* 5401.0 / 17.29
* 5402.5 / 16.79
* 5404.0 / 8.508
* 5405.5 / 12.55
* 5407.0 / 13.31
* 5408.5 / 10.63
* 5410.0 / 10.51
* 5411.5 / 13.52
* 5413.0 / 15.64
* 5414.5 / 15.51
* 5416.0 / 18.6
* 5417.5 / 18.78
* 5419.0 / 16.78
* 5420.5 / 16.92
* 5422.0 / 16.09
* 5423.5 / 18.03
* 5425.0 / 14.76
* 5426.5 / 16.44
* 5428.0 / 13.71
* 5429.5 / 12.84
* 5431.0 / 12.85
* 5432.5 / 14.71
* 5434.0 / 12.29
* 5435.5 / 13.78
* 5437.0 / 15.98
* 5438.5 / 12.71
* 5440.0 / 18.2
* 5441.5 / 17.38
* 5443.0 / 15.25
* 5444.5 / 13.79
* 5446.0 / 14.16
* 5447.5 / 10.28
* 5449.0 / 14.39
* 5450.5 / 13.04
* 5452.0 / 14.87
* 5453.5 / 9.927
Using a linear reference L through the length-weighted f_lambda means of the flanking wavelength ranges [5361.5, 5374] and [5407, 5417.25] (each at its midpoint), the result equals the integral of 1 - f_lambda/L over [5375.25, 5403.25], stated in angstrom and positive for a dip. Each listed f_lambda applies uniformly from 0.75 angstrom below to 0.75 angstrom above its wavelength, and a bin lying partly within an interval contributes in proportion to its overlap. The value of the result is -4.0 angstrom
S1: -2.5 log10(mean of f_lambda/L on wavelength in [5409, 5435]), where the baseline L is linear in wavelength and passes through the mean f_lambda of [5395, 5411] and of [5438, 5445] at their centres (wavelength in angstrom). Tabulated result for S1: -0.04 mag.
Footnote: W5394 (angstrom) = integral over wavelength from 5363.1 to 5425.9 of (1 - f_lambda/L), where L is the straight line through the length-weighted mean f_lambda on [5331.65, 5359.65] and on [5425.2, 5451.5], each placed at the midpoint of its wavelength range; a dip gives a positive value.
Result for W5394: -2.9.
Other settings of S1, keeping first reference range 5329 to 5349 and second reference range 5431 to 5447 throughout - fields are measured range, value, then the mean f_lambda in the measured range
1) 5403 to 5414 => 0.145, 12.3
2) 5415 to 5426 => -0.195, 17.1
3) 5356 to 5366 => 0.022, 12.8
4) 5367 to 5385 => -0.071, 14.3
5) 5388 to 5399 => -0.046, 14.3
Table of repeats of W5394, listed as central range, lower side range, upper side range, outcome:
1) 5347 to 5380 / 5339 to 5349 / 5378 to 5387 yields 0.7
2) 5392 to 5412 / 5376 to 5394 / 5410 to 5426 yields 2.6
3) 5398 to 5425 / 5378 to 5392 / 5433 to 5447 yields -0.4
